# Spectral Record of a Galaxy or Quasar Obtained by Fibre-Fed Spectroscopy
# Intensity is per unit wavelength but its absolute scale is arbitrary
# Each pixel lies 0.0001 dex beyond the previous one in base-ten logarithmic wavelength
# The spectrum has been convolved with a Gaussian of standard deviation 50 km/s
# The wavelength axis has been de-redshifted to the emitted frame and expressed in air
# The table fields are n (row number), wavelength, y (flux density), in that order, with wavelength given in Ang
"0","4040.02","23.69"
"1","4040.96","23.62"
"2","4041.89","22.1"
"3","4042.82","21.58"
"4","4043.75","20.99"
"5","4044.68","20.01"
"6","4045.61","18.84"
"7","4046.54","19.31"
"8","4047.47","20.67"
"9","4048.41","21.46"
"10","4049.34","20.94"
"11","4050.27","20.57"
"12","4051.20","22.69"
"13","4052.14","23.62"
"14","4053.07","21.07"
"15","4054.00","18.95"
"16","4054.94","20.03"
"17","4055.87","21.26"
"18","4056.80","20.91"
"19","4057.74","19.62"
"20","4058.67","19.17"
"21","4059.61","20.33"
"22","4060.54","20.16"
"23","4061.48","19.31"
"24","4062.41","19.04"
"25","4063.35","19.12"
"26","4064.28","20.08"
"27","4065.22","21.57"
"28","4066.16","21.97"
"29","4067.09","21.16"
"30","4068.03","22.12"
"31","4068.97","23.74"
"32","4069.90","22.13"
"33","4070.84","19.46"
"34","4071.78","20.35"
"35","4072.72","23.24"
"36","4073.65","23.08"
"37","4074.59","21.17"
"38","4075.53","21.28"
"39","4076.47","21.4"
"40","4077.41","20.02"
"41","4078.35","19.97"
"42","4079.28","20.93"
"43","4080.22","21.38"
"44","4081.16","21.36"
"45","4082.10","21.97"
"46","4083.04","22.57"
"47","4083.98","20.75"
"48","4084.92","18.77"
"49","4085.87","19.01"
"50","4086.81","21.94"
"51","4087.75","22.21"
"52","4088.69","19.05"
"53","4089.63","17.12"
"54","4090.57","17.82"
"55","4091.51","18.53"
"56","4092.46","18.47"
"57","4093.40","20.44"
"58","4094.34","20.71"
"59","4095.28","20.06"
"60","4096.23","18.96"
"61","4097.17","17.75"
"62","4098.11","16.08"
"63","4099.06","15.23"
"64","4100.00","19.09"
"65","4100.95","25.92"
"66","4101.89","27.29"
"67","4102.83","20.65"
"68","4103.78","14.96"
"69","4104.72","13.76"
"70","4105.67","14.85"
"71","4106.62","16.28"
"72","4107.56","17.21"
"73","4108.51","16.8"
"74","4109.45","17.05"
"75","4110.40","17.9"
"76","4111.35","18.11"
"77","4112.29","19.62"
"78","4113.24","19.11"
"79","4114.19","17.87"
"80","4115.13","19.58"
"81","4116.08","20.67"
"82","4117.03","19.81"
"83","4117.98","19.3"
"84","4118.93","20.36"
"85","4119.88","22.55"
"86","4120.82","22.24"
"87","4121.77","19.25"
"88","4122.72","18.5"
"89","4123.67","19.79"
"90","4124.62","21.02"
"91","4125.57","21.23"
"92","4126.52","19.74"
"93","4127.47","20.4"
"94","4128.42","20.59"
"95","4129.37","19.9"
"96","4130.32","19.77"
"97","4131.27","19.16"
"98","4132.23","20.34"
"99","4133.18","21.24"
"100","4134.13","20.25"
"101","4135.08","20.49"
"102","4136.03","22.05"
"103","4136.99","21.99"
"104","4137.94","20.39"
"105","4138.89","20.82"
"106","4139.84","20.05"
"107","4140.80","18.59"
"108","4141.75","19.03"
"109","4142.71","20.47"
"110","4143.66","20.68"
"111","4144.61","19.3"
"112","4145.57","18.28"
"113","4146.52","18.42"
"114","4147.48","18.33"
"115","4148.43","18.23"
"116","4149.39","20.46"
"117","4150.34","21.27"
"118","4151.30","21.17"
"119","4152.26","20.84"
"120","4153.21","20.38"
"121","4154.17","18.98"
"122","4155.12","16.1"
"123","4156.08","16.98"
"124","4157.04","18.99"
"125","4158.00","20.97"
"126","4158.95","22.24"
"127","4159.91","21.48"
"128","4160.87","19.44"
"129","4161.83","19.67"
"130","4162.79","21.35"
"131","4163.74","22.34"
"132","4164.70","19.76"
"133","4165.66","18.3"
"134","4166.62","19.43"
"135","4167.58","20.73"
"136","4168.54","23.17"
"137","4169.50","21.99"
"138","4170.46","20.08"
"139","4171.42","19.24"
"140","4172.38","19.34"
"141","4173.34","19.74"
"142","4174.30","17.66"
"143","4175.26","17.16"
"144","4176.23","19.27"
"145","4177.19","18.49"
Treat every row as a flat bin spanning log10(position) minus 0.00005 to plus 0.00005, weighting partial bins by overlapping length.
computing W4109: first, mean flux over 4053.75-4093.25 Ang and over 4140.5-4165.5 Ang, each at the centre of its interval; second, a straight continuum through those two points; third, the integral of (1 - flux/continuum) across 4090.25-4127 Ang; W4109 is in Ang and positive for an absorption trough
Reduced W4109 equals 2.0 Ang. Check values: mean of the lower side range 20.5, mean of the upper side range 19.8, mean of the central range 19.1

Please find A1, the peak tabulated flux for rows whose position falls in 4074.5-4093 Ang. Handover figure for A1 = 22.57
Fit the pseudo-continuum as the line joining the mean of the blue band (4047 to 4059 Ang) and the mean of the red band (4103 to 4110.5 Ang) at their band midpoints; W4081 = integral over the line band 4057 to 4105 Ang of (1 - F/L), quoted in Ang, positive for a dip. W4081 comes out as -4.93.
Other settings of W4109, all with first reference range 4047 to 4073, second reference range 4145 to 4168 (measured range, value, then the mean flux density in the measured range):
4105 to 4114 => 1.3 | 17.4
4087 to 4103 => 0.6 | 19.8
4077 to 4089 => -0.1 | 20.8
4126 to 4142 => -0.2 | 20.3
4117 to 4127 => -0.1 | 20.4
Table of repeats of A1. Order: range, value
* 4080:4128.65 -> 27.29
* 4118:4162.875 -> 22.55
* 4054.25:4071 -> 23.74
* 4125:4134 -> 21.24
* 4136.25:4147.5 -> 21.99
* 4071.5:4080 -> 23.24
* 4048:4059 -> 23.62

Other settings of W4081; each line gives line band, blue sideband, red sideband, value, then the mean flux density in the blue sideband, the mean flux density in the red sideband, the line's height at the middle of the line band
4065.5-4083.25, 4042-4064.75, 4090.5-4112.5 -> -1.8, 20.4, 18.5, 19.6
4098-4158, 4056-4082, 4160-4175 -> 2.8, 20.9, 20.1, 20.5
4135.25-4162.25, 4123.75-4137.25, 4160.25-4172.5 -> 0.8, 20.5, 20.4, 20.5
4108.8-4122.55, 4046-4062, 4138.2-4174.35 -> 0.5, 20.6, 19.9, 20.2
